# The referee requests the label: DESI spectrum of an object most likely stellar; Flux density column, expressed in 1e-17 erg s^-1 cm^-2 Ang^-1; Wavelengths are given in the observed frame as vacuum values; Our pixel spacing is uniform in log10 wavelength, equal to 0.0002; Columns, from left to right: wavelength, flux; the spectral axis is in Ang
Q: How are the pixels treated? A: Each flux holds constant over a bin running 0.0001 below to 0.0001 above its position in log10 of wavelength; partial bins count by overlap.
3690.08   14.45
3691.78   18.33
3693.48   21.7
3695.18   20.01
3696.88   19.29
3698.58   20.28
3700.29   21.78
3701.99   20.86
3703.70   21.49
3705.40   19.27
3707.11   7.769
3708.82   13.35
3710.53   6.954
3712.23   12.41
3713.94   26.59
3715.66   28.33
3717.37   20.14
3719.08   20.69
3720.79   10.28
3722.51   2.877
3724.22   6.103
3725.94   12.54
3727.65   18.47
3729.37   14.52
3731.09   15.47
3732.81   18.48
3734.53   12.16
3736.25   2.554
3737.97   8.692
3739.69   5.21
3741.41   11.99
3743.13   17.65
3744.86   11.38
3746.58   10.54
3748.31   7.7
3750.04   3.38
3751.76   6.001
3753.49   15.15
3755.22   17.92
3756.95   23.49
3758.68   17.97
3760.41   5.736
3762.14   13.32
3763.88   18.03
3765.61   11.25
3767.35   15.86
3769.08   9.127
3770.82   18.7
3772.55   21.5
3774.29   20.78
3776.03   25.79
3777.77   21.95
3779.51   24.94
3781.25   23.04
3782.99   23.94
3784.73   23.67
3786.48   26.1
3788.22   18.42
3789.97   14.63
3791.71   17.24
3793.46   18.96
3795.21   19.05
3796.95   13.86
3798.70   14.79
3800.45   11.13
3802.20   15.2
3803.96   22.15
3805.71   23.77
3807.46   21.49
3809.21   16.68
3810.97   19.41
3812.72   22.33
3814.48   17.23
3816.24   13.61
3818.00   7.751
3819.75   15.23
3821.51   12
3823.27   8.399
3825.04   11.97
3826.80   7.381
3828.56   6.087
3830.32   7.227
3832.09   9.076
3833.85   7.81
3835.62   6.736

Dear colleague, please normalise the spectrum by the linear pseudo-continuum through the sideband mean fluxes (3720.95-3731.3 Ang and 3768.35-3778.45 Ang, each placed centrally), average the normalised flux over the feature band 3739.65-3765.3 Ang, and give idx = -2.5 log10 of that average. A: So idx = 0.27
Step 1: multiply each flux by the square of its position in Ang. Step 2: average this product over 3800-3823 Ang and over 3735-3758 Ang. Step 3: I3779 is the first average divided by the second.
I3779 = 1.57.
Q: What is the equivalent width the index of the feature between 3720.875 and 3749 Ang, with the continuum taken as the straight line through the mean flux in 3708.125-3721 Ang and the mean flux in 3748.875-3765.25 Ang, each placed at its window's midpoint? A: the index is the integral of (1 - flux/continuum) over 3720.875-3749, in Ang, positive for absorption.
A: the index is 8.2 Ang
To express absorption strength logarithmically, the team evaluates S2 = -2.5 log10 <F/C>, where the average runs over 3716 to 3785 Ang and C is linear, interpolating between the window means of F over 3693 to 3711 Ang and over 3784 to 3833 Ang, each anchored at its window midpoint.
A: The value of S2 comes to 0.13 mag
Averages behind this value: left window 17.7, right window 15.5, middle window 14.8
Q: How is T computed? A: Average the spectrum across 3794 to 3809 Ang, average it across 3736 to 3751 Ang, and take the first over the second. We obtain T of 2.0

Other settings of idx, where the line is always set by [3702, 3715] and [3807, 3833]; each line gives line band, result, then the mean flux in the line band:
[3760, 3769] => 0.12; 12.9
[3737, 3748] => 0.37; 10.7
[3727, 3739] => 0.20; 12.7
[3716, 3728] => 0.16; 13.4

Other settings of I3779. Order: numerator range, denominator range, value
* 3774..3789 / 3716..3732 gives 1.72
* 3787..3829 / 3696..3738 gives 1.06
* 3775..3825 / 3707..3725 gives 1.32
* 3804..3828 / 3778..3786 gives 0.65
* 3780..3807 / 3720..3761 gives 1.71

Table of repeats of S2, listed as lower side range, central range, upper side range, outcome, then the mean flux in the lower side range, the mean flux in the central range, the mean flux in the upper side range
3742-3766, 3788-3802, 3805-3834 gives -0.198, 12.8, 15.9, 13.5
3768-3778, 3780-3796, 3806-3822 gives -0.125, 19.4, 20.7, 16.6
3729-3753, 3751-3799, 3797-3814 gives -0.229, 10.4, 18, 18.3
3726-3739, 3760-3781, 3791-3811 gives -0.133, 12.8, 17.7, 17.7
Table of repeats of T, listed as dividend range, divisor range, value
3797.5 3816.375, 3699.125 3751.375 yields 1.33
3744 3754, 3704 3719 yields 0.51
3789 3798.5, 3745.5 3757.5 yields 1.42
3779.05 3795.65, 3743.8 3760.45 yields 1.70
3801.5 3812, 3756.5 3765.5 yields 1.33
